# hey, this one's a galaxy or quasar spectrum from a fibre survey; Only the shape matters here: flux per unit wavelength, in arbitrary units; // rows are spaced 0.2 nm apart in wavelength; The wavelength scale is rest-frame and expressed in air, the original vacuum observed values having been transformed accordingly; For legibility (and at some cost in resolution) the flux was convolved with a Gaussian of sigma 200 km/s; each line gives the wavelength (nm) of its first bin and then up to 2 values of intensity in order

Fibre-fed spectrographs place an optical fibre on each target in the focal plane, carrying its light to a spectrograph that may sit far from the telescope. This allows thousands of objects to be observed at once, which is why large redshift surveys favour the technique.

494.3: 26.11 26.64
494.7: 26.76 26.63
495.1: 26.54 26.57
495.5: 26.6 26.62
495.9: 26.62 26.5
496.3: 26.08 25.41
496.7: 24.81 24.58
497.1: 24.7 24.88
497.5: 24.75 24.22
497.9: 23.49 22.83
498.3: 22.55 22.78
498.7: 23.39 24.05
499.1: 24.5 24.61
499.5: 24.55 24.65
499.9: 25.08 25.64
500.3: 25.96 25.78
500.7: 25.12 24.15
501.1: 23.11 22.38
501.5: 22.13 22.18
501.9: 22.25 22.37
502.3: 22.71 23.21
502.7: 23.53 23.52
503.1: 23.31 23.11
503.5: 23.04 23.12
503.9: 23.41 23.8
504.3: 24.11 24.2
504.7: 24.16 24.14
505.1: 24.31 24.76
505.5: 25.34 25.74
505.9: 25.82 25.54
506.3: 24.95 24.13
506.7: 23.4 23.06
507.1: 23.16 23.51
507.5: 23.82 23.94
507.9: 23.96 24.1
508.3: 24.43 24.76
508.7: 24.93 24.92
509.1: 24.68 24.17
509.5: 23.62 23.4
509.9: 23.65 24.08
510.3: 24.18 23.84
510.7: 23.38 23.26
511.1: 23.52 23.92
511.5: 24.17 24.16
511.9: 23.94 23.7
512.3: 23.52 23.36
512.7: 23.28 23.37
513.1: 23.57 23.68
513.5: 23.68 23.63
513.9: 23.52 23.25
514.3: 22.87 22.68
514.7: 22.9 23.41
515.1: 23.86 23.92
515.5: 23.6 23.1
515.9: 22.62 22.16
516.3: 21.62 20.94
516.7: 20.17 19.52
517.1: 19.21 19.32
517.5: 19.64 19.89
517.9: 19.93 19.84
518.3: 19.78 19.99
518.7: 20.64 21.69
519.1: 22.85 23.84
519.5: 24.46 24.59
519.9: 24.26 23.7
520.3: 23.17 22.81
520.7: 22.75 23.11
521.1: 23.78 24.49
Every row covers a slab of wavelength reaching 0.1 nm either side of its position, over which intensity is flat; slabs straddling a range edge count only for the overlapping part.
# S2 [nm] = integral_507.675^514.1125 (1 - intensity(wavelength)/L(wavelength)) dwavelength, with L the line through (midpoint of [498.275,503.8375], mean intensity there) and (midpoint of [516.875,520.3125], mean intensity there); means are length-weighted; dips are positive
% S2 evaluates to -0.41 nm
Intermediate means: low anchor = 23.7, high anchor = 21.5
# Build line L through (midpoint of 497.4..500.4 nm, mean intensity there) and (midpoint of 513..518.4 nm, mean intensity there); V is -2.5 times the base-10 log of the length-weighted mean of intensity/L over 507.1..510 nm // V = -0.06 mag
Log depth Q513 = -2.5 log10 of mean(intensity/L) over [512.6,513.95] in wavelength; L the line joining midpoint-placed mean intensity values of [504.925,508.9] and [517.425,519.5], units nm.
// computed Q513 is -0.05 mag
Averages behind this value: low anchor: 24.4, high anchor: 21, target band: 23.5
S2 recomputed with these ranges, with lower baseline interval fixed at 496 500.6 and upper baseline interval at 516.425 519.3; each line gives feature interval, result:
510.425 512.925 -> -0.22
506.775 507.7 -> -0.03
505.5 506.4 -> -0.10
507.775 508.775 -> -0.09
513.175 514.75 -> -0.15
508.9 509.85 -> -0.08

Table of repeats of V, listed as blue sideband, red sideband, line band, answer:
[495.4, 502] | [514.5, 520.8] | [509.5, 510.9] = -0.04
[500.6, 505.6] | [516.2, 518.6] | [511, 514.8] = -0.12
